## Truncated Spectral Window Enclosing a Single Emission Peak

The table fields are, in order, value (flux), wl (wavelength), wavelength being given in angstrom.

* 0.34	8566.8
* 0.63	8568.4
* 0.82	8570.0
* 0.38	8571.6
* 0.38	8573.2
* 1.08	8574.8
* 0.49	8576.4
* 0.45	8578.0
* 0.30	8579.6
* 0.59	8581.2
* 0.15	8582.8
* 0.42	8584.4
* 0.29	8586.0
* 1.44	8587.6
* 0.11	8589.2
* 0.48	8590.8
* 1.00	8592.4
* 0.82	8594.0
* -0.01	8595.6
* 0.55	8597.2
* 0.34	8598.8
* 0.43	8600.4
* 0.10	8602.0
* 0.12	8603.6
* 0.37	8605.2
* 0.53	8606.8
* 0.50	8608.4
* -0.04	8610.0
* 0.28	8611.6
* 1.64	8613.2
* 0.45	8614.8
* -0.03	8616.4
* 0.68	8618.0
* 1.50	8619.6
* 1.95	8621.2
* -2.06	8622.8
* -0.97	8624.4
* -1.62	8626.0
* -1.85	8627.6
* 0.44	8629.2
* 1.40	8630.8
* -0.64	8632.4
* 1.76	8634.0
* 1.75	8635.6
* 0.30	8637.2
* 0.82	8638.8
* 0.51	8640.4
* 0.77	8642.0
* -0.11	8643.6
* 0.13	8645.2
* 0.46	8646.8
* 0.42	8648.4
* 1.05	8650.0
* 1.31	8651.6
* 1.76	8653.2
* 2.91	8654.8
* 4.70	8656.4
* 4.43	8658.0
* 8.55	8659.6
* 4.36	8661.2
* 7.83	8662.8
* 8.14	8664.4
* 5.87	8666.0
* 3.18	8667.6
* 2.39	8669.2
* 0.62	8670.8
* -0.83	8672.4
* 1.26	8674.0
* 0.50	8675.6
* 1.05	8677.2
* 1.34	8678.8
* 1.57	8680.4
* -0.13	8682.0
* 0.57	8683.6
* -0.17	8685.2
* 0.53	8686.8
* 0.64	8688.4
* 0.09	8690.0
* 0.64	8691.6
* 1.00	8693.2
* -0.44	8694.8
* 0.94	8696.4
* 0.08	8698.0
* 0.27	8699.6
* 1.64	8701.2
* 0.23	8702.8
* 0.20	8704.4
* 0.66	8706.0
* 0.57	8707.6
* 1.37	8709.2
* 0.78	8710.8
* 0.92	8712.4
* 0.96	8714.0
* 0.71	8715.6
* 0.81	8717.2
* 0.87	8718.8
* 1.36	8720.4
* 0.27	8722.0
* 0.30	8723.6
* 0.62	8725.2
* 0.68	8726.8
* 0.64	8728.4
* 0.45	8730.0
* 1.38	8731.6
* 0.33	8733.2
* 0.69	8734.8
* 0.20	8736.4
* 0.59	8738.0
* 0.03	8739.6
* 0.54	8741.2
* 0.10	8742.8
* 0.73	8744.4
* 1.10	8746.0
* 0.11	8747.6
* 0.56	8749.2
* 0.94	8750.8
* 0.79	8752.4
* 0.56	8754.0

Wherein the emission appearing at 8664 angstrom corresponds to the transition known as [O II] 3727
